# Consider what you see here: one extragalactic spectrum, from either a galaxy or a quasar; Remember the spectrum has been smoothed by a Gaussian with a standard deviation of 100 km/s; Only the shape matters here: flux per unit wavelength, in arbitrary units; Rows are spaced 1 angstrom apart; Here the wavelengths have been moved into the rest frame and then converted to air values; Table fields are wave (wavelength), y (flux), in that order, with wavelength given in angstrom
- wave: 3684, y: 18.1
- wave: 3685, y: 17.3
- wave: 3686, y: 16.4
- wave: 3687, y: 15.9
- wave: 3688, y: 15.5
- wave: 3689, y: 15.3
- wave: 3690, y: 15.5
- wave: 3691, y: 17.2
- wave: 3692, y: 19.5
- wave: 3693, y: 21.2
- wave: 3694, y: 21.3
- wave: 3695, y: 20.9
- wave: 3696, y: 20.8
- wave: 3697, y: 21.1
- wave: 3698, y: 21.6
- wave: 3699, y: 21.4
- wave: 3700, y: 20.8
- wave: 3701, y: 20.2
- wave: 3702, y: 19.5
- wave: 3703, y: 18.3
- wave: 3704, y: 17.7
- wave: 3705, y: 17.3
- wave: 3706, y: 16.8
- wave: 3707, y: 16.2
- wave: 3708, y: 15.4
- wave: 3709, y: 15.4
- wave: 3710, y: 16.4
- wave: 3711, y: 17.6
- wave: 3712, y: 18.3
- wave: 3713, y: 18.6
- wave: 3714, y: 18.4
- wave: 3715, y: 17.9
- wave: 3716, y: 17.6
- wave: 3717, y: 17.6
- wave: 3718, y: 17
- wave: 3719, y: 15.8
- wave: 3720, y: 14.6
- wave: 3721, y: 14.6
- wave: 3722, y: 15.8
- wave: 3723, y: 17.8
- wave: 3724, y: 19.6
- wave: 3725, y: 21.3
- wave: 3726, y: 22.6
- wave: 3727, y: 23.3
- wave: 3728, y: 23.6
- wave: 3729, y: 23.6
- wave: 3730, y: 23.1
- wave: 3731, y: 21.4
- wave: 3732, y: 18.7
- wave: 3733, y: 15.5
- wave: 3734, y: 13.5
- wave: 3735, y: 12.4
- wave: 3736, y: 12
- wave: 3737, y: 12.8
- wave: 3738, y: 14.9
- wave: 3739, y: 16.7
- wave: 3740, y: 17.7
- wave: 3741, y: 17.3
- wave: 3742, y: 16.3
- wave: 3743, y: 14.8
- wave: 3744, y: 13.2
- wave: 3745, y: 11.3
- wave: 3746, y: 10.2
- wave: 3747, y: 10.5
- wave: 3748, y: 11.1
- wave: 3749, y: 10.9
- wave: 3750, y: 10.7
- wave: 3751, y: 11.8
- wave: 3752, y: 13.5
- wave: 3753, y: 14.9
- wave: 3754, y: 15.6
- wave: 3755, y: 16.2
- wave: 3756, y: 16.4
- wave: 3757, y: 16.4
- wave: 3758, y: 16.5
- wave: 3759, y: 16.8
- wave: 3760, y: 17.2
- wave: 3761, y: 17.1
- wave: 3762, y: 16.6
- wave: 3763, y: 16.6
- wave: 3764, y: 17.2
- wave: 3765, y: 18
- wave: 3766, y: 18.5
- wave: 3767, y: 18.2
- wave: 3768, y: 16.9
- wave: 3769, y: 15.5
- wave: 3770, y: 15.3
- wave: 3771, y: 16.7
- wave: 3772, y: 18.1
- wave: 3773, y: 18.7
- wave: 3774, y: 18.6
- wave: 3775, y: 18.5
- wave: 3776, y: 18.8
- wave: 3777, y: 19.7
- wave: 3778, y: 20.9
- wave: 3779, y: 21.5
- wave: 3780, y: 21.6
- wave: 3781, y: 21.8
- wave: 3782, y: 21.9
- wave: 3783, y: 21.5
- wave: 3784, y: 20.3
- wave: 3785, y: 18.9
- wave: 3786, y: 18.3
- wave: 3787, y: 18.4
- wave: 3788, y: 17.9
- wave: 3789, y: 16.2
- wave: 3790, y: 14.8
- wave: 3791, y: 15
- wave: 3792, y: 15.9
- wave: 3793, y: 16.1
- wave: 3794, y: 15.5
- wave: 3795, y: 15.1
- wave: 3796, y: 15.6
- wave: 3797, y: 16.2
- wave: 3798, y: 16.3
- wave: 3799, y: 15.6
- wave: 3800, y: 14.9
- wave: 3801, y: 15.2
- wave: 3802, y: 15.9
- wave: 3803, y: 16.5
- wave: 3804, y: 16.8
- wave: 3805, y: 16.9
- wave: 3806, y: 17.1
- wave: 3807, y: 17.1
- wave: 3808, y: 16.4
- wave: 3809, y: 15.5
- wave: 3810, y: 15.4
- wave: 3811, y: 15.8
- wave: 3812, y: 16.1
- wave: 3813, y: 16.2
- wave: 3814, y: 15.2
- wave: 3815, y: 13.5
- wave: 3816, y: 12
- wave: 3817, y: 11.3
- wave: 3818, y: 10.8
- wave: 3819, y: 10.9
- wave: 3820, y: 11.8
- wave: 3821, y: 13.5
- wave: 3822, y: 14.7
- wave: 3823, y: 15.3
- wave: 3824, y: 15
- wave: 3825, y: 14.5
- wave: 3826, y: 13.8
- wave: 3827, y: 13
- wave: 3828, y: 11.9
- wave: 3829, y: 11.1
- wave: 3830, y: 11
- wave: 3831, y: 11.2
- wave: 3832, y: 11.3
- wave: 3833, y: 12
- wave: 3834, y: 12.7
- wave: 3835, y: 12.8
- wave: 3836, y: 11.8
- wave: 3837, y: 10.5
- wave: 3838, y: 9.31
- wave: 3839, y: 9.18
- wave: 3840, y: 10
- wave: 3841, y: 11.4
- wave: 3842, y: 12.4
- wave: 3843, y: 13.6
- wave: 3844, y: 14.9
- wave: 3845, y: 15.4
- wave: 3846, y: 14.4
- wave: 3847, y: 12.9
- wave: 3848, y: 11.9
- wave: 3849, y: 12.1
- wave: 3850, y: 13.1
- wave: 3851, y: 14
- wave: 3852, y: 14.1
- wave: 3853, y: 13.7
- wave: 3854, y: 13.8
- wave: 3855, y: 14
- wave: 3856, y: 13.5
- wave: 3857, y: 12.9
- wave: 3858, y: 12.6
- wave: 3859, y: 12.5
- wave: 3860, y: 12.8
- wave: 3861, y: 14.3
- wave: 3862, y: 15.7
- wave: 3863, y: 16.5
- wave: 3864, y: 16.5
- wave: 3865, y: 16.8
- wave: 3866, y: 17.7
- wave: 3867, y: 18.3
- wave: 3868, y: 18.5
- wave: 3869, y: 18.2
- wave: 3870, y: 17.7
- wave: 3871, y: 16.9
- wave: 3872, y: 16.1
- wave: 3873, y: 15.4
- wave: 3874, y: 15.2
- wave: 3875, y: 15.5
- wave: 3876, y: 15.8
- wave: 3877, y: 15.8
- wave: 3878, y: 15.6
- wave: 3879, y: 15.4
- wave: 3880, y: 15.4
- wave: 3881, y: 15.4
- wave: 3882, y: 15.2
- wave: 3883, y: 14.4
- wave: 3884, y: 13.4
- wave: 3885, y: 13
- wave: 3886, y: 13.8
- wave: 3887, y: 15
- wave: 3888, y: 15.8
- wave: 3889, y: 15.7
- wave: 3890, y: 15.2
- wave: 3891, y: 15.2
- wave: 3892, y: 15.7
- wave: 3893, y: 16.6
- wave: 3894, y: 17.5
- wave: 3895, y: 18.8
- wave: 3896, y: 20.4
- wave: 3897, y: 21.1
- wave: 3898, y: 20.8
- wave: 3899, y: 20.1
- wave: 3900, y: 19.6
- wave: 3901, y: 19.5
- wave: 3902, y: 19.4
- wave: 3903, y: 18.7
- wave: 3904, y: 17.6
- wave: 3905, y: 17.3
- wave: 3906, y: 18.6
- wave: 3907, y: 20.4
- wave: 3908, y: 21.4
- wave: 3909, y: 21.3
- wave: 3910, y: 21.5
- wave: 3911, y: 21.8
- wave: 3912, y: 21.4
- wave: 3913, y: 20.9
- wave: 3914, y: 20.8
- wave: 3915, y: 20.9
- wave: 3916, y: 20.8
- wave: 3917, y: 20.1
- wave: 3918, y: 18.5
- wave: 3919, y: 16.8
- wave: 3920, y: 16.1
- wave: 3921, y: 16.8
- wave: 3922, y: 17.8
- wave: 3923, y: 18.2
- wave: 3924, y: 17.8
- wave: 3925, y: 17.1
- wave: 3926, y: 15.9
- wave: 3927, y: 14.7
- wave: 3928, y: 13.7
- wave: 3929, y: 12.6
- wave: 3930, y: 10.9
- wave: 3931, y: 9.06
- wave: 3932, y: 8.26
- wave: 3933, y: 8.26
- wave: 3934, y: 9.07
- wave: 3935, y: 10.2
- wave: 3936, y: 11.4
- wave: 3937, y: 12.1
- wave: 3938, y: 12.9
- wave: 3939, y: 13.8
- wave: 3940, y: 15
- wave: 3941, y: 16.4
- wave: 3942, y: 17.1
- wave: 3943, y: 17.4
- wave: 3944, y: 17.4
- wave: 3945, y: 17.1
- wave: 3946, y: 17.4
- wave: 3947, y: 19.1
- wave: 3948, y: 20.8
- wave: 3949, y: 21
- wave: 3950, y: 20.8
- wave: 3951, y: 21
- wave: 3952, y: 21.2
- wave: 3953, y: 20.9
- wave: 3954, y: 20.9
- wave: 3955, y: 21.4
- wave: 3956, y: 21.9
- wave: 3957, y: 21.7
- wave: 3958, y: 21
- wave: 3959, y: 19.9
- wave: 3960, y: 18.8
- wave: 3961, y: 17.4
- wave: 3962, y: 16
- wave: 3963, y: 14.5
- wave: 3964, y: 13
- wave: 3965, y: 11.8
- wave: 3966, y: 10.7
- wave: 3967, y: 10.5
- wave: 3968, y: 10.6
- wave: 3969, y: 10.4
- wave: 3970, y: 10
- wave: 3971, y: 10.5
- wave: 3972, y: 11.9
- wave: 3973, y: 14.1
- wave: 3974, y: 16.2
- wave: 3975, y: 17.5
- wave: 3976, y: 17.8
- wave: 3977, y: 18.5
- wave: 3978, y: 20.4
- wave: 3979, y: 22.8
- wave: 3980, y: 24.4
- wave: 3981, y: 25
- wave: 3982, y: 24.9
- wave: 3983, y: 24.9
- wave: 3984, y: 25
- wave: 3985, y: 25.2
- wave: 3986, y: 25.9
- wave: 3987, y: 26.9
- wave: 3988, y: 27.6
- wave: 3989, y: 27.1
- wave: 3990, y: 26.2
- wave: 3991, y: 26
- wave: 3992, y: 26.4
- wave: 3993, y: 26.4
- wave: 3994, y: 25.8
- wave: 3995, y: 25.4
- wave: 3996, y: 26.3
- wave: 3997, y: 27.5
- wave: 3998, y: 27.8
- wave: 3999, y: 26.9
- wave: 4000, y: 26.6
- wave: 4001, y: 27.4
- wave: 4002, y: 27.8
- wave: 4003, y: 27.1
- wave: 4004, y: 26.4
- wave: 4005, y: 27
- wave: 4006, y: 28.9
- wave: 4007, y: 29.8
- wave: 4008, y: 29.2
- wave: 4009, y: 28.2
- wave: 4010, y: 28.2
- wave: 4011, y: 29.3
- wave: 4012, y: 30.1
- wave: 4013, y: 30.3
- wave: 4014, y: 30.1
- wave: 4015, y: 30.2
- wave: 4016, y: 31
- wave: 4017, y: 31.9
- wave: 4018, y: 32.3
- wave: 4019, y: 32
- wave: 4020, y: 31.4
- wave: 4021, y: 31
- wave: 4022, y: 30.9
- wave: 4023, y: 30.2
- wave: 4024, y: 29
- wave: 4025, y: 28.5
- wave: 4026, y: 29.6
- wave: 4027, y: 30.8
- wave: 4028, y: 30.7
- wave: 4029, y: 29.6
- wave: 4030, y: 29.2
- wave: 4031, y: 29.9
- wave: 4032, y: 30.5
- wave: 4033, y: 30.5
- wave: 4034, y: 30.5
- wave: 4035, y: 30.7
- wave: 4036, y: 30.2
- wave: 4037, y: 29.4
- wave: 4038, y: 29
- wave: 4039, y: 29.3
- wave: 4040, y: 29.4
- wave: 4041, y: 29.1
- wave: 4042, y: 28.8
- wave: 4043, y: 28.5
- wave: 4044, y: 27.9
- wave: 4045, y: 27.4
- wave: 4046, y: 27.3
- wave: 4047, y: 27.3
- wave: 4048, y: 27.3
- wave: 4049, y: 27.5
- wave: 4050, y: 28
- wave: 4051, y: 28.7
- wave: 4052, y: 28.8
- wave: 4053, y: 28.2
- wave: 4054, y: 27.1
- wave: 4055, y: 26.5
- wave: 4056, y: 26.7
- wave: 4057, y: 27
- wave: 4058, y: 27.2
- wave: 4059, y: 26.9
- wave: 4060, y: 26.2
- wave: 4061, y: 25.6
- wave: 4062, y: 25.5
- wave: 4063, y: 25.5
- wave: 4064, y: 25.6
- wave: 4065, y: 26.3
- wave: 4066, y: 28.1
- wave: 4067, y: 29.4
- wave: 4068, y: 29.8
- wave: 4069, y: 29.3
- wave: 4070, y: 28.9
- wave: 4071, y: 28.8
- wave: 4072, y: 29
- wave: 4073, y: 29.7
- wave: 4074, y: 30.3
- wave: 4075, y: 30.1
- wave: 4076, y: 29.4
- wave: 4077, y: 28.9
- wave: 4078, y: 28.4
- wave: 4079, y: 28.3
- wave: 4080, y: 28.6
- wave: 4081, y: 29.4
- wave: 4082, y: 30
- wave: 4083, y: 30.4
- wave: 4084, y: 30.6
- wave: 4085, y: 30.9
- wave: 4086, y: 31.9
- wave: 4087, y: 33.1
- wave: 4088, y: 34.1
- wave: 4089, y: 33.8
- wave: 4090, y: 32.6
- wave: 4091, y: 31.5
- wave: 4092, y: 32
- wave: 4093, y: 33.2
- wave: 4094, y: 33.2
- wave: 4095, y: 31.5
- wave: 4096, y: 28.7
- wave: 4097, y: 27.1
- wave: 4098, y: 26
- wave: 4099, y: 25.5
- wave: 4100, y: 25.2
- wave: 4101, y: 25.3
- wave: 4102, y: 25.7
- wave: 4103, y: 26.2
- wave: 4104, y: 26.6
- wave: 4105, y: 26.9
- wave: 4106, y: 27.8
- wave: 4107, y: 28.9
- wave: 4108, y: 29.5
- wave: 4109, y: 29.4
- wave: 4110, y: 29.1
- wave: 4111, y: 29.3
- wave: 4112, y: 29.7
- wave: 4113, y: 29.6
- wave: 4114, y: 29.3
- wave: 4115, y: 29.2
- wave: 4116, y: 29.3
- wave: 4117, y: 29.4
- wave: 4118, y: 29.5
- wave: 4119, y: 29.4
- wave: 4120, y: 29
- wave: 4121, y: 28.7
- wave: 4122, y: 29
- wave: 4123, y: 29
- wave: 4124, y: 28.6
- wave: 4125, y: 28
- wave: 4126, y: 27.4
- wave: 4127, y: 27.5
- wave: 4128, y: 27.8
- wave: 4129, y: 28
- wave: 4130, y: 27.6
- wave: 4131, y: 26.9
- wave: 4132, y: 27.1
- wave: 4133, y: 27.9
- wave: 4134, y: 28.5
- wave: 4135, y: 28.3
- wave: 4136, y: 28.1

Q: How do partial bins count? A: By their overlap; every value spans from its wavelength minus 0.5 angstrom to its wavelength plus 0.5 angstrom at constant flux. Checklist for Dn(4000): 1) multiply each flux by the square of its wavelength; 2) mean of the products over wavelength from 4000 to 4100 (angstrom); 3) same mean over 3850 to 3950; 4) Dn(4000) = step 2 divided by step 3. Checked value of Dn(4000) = 1.9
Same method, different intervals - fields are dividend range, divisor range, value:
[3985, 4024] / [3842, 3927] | 1.81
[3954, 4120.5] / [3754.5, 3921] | 1.84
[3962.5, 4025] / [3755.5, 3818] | 1.59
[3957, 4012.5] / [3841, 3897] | 1.56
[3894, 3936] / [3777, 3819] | 1.11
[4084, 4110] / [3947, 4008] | 1.45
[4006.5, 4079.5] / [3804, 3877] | 2.28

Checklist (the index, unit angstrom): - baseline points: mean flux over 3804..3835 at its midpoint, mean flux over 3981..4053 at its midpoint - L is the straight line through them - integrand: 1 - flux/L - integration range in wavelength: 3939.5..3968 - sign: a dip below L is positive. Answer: 7.1 angstrom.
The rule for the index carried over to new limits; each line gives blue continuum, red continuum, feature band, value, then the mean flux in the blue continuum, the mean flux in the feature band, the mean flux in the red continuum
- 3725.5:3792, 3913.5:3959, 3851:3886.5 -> 3.5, 17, 15.2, 16.8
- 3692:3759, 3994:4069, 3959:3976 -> 8.1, 17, 13.7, 28.6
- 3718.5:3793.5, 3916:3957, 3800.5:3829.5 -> 4.0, 17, 14.5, 16.3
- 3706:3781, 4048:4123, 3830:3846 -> 6.5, 16.8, 11.9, 28.8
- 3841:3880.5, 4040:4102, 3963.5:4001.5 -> 3.2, 14.9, 21.1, 28.7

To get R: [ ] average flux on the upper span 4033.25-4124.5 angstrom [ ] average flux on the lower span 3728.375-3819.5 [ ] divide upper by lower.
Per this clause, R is 1.8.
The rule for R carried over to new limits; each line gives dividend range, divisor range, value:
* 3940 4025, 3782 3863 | 1.60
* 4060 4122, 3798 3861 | 2.15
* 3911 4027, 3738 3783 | 1.28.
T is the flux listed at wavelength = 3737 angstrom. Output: 12.8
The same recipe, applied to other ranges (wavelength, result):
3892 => 15.7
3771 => 16.7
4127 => 27.5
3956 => 21.9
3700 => 20.8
